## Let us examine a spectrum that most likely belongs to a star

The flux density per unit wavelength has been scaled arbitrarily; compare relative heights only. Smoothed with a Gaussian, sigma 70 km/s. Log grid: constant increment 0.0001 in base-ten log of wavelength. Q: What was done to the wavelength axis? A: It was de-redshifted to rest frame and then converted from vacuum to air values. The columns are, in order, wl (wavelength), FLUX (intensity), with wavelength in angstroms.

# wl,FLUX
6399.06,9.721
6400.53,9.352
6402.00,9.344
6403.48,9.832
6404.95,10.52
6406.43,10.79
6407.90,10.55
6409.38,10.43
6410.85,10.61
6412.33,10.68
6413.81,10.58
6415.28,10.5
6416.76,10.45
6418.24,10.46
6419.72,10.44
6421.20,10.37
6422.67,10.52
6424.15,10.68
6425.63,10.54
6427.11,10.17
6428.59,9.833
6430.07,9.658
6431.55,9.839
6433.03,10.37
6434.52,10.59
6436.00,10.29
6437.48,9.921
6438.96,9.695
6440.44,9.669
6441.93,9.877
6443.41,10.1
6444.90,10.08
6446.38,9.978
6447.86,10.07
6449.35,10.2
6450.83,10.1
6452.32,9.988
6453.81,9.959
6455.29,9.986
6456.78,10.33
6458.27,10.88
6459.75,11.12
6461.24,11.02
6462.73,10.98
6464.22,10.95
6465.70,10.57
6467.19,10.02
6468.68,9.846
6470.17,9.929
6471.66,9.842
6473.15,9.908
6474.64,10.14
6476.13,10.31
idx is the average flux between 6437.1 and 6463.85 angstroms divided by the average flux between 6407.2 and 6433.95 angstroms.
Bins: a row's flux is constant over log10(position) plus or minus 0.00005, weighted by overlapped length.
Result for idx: 1.0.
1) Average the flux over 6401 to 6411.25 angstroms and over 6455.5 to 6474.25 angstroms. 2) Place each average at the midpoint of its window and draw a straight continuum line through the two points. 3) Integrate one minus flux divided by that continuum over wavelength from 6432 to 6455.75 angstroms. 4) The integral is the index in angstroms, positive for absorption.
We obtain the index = 0.7 angstroms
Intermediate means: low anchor 10.3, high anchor 10.4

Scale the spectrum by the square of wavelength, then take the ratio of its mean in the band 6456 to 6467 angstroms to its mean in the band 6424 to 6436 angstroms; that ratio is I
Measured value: 1.07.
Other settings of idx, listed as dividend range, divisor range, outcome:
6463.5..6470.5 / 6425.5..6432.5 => 1.03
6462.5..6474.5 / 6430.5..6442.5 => 1.02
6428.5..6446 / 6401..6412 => 0.97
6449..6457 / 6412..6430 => 0.97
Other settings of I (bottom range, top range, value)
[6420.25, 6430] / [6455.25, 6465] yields 1.06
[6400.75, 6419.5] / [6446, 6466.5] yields 1.02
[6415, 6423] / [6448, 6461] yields 1.00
